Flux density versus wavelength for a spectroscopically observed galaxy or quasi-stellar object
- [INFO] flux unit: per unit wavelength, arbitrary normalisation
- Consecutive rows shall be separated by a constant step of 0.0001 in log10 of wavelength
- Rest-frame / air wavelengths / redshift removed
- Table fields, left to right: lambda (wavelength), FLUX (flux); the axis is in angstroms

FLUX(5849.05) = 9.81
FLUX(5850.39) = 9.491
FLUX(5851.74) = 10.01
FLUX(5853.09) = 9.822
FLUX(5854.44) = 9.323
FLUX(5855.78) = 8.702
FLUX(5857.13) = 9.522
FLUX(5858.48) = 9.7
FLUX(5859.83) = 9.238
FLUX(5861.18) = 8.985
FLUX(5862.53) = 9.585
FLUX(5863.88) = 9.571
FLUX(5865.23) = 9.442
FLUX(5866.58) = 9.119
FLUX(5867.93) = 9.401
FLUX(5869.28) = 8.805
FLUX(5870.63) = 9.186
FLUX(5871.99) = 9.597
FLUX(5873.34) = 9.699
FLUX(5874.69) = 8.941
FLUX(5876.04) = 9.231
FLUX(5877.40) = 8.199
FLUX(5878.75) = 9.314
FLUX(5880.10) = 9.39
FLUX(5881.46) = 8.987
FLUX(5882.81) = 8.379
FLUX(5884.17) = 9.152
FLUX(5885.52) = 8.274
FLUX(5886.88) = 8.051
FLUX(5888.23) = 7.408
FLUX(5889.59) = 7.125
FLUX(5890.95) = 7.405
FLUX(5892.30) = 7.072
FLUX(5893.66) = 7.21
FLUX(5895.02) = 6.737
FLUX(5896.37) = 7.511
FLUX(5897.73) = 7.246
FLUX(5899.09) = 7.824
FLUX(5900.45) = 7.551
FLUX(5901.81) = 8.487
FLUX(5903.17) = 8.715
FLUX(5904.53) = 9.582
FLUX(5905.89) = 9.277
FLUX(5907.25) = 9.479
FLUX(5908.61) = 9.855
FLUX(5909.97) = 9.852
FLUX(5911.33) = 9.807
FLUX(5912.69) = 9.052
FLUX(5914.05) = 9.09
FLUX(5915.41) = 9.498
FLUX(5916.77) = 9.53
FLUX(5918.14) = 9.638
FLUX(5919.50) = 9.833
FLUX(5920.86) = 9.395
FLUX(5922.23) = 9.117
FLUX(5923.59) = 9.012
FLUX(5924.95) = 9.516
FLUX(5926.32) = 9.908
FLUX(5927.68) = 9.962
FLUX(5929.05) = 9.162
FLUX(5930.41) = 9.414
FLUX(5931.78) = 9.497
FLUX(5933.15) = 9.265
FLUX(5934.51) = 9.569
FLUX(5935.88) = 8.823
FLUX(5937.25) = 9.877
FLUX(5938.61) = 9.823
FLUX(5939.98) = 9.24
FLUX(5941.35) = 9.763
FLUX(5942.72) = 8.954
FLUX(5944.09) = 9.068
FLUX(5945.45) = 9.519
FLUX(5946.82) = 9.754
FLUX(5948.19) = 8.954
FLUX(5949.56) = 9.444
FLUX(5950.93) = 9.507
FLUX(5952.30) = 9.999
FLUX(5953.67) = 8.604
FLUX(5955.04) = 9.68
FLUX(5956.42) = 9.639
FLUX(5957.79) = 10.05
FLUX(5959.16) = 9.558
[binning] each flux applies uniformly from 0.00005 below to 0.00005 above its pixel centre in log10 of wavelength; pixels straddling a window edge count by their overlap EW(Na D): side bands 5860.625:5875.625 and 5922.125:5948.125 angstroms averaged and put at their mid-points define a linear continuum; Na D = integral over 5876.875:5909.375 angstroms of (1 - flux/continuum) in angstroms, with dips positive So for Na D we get 3.8 angstroms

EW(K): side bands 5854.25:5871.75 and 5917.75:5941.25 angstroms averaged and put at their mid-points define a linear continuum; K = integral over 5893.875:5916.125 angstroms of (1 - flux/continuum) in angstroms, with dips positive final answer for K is 1.7 angstroms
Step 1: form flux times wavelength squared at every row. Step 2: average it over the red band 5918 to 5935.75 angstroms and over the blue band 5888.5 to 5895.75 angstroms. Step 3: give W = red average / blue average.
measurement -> 1.34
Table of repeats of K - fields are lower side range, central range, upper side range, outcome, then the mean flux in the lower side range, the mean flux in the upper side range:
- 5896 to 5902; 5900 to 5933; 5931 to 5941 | -3.35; 7.66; 9.45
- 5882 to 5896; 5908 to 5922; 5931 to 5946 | -1.55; 7.69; 9.4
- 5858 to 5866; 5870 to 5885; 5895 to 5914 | 0.12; 9.41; 8.72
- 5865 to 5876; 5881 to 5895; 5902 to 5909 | 2.18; 9.27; 9.3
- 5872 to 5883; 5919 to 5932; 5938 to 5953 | -0.18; 9.09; 9.45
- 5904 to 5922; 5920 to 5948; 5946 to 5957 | 0.15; 9.52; 9.44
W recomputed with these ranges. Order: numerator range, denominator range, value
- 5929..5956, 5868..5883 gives 1.06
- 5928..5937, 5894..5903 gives 1.24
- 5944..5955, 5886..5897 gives 1.31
